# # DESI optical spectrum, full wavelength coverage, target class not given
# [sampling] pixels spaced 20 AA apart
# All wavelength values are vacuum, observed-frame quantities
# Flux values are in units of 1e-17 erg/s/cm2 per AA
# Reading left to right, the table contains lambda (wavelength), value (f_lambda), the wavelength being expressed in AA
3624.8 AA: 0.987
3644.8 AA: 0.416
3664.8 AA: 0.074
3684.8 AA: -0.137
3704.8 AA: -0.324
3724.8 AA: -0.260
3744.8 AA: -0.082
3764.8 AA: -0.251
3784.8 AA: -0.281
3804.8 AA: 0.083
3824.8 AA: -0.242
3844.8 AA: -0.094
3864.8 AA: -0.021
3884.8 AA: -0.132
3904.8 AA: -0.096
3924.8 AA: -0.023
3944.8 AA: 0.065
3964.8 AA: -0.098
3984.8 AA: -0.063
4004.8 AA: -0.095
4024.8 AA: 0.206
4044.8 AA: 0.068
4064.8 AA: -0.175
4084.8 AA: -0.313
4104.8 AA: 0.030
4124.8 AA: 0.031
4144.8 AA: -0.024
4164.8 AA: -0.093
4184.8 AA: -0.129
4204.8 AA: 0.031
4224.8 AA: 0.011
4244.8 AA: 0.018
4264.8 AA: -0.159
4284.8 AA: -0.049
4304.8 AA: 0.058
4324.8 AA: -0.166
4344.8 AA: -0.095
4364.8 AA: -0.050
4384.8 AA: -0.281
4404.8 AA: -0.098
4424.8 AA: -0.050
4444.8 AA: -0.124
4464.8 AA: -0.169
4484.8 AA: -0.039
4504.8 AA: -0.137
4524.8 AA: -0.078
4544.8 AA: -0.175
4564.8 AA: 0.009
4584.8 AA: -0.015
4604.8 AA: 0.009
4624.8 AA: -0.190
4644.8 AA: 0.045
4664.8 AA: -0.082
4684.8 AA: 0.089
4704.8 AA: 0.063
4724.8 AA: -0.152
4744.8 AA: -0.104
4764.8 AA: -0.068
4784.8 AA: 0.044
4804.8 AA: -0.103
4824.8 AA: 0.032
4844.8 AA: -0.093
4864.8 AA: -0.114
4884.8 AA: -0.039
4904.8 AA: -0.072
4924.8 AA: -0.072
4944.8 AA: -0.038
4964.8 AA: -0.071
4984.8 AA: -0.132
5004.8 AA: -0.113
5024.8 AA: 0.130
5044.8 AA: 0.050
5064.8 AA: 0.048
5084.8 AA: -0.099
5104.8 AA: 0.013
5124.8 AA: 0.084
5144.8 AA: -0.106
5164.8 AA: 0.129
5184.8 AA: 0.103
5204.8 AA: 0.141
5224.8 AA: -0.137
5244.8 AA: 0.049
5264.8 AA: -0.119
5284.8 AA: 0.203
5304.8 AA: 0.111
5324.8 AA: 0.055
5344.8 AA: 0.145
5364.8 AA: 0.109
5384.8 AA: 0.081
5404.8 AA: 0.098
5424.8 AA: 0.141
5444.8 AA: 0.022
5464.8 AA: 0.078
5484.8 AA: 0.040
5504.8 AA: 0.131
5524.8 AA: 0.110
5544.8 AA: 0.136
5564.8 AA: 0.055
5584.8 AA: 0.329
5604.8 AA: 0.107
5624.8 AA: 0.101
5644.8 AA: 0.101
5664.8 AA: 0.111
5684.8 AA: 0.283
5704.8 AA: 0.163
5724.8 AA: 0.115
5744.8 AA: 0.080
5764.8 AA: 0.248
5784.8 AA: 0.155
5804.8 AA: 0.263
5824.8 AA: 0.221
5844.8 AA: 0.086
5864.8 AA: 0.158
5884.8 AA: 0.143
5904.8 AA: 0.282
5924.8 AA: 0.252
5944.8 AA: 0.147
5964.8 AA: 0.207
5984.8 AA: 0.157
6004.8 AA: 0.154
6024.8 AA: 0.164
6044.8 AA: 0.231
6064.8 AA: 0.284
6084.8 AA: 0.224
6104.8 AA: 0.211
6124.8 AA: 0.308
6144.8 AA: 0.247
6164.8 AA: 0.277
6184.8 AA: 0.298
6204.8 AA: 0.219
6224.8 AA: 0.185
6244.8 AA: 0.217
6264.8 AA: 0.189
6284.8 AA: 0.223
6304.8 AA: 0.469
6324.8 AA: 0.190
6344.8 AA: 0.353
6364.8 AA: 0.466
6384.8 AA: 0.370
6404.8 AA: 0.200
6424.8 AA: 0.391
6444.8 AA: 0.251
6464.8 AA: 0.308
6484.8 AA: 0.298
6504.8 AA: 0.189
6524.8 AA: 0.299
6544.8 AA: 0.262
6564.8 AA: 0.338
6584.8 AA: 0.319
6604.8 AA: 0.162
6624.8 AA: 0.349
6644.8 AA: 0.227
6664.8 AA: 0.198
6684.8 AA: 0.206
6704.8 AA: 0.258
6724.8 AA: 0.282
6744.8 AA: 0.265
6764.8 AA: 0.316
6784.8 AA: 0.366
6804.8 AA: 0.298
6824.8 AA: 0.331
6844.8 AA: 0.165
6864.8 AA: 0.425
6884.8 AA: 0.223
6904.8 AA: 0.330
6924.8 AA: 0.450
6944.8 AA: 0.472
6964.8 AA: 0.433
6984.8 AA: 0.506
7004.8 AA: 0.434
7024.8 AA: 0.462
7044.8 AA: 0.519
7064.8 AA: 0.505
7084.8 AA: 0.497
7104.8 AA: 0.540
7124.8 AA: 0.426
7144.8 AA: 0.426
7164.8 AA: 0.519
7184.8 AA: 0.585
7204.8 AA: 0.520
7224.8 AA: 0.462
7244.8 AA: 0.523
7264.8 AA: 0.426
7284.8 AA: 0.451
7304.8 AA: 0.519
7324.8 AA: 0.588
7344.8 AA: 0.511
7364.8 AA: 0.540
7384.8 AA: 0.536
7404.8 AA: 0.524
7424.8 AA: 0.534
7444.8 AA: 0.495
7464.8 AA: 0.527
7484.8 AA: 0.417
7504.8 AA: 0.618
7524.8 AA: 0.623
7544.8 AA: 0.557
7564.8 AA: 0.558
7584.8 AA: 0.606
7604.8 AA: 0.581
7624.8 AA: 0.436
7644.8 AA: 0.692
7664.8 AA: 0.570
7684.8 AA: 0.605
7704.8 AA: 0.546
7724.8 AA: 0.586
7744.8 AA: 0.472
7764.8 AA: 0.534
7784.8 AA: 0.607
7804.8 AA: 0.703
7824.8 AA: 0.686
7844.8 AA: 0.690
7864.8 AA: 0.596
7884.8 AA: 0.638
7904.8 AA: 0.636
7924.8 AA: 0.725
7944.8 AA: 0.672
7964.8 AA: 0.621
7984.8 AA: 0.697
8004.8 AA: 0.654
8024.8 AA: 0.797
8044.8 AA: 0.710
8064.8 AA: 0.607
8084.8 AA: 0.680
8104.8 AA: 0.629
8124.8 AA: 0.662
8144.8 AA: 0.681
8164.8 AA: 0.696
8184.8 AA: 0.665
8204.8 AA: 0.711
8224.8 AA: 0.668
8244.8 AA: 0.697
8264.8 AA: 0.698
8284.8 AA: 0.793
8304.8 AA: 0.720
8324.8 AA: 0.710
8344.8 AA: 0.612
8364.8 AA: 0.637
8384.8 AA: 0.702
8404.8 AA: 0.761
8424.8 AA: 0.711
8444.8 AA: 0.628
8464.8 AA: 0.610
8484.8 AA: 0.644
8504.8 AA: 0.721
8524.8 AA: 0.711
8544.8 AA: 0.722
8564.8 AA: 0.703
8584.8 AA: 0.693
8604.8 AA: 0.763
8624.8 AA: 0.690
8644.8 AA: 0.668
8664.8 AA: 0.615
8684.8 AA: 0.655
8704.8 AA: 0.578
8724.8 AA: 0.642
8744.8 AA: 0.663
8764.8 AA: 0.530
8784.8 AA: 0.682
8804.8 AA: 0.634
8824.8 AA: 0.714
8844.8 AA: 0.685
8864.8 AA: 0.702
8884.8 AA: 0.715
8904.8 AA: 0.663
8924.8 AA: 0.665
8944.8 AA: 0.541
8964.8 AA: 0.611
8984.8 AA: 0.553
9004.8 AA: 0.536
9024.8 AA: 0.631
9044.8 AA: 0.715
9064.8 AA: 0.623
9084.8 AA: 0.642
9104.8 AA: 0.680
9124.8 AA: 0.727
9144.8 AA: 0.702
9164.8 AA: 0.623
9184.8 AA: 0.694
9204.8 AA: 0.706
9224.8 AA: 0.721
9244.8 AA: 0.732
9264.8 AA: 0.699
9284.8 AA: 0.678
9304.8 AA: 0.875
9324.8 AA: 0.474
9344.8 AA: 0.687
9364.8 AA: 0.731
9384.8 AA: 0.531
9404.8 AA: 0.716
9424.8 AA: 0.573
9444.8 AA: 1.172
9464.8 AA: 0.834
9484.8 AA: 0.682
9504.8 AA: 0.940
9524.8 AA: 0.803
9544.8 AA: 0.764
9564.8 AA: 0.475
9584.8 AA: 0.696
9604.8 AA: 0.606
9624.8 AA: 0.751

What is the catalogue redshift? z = 0.74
